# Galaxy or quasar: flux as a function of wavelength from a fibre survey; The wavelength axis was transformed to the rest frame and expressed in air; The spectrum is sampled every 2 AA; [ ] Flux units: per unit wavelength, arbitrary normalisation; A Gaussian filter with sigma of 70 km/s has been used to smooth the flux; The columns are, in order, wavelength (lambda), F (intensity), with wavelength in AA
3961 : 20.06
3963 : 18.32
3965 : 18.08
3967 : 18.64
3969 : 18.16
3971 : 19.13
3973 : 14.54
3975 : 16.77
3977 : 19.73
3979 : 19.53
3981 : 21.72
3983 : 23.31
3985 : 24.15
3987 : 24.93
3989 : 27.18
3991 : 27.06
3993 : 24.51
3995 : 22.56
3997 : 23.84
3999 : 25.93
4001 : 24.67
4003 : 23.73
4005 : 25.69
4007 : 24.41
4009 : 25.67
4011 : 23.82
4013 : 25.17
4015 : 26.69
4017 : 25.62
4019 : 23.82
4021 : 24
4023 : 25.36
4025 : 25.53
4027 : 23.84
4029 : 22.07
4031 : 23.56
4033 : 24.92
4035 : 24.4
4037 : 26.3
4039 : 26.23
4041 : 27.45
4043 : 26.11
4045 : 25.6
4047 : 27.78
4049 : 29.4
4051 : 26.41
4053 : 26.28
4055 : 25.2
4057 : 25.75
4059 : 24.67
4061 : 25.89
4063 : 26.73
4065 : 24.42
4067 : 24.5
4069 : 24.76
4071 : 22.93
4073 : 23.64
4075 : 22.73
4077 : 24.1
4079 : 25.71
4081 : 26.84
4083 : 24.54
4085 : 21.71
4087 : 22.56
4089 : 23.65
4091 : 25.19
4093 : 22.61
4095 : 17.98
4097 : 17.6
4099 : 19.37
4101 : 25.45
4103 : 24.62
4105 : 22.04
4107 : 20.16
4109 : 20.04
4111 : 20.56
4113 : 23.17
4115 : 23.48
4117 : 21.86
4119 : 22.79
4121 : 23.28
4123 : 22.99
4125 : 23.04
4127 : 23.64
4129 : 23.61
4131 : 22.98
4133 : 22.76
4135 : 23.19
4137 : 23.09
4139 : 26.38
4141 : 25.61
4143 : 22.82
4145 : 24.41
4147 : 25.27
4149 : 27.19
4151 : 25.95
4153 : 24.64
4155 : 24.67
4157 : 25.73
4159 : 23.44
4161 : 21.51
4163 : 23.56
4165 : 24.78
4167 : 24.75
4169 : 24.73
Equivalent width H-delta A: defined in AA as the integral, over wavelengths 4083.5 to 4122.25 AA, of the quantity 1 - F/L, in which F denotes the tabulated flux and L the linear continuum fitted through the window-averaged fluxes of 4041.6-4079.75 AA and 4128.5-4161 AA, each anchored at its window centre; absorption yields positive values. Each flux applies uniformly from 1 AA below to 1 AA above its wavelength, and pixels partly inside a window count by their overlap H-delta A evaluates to 4.46 AA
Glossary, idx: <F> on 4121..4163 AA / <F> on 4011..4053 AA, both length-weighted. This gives 0.95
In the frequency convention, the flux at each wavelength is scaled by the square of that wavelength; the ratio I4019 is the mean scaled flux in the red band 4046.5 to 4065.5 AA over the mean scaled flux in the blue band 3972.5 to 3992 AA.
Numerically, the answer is 1.2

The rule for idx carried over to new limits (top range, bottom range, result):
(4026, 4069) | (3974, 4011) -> 1.08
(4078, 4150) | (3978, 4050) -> 0.93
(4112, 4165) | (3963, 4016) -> 1.06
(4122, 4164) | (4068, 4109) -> 1.06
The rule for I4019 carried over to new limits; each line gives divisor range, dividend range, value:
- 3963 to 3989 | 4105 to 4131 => 1.19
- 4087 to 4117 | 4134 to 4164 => 1.15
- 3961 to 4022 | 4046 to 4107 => 1.11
